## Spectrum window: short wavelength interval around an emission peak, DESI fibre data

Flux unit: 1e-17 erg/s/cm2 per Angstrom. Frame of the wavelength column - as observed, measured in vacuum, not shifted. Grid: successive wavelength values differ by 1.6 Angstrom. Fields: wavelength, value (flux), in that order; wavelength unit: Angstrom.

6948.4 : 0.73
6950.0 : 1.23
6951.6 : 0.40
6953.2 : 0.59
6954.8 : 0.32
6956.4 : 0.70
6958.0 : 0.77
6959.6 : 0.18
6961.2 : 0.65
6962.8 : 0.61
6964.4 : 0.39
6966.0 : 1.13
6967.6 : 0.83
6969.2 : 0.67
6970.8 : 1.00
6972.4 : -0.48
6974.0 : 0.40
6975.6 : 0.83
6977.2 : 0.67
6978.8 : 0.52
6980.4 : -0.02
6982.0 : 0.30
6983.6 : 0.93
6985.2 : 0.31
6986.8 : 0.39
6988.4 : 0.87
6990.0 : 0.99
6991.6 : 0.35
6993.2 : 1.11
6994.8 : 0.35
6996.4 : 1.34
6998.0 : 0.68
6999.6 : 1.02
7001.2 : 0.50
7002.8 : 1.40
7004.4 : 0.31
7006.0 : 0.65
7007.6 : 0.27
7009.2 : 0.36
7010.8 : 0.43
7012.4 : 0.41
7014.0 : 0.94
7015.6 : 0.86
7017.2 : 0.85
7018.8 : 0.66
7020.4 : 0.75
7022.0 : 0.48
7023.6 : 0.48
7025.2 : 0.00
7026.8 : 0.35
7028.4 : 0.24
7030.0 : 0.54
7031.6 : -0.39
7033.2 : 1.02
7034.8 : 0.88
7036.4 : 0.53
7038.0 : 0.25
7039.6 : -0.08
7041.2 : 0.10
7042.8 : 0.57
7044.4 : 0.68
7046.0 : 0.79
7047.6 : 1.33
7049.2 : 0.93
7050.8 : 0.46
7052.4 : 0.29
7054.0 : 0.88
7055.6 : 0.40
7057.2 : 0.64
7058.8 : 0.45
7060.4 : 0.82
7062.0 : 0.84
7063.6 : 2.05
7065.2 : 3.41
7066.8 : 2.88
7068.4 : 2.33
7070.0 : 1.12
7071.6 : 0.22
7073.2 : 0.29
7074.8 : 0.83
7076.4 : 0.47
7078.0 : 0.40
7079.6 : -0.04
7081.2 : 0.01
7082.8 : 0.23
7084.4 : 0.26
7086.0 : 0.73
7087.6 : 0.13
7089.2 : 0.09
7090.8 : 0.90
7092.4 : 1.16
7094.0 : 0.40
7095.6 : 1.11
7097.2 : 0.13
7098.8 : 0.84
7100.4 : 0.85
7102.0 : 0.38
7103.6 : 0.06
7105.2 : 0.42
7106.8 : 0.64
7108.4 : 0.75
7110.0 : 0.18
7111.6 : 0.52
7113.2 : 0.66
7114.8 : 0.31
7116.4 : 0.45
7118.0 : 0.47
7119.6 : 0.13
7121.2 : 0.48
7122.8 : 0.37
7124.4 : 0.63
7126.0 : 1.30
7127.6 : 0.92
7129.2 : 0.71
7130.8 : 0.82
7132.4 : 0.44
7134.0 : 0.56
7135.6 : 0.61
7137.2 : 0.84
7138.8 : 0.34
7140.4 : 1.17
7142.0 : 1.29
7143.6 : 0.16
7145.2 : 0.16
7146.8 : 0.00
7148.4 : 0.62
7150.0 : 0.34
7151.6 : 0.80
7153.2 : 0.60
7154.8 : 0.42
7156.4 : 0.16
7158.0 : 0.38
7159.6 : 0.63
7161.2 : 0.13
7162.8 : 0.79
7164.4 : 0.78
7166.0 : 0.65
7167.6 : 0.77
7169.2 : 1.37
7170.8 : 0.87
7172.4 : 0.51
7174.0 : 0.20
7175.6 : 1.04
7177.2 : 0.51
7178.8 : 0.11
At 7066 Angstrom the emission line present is H-beta 4861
